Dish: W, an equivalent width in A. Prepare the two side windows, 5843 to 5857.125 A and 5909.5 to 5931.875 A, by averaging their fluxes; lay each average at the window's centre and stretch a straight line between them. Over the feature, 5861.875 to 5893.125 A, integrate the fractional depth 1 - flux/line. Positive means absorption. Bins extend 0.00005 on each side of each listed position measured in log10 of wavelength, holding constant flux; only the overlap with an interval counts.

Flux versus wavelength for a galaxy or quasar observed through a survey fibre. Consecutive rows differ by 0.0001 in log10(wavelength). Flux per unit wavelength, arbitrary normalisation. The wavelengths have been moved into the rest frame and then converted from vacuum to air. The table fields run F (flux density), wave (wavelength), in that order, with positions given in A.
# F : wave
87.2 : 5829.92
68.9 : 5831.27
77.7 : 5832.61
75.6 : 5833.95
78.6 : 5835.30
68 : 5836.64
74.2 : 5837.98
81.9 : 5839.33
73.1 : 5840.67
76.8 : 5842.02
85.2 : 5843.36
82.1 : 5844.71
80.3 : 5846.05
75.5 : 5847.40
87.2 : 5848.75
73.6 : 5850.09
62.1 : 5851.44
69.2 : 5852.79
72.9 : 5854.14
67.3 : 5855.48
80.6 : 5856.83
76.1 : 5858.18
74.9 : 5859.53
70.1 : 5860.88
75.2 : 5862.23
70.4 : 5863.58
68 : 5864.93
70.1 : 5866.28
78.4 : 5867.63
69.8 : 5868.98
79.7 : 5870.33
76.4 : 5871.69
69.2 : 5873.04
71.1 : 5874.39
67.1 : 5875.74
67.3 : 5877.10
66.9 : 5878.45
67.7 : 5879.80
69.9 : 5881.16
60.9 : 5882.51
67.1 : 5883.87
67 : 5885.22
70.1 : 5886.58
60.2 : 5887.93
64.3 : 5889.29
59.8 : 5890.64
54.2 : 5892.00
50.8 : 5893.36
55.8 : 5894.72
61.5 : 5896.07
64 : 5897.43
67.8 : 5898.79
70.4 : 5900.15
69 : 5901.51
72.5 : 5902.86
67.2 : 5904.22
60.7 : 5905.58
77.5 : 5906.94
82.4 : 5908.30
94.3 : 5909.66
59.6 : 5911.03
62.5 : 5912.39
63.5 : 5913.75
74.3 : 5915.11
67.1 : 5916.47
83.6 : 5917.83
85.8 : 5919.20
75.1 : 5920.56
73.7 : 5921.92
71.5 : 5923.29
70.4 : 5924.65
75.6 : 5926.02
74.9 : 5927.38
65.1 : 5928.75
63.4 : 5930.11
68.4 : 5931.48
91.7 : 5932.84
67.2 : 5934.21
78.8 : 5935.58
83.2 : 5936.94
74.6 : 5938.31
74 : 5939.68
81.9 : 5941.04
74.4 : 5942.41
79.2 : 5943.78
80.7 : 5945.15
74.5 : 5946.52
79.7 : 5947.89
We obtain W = 2.6 A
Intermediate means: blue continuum 75.7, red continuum 71.8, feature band 68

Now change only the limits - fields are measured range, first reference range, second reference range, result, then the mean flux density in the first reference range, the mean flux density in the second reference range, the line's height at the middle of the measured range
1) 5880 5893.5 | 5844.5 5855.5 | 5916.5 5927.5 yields 2.2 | 74.6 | 75.8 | 75.2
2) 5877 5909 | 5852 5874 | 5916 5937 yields 3.5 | 72.9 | 74.5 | 73.7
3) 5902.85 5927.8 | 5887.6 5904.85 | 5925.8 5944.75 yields -1.6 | 62.9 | 75.3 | 69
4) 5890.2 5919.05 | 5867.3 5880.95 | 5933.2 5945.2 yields 2.4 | 71.1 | 77.3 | 74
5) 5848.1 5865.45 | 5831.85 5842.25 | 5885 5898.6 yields -0.6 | 75.6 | 60.8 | 70.3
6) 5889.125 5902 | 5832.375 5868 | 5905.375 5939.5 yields 2.2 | 74.9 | 74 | 74.3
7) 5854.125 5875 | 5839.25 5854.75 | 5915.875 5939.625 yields 0.8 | 76.5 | 74.7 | 76.1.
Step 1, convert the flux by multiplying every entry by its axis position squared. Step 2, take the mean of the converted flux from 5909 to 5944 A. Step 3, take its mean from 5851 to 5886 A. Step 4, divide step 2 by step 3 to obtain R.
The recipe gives 1.07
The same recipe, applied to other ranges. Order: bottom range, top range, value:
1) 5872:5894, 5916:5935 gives 1.16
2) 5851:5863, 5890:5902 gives 0.86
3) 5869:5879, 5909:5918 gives 1.02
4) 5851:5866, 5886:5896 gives 0.84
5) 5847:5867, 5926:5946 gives 1.07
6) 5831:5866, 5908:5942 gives 1.02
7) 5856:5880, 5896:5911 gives 1.00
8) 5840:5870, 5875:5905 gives 0.88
